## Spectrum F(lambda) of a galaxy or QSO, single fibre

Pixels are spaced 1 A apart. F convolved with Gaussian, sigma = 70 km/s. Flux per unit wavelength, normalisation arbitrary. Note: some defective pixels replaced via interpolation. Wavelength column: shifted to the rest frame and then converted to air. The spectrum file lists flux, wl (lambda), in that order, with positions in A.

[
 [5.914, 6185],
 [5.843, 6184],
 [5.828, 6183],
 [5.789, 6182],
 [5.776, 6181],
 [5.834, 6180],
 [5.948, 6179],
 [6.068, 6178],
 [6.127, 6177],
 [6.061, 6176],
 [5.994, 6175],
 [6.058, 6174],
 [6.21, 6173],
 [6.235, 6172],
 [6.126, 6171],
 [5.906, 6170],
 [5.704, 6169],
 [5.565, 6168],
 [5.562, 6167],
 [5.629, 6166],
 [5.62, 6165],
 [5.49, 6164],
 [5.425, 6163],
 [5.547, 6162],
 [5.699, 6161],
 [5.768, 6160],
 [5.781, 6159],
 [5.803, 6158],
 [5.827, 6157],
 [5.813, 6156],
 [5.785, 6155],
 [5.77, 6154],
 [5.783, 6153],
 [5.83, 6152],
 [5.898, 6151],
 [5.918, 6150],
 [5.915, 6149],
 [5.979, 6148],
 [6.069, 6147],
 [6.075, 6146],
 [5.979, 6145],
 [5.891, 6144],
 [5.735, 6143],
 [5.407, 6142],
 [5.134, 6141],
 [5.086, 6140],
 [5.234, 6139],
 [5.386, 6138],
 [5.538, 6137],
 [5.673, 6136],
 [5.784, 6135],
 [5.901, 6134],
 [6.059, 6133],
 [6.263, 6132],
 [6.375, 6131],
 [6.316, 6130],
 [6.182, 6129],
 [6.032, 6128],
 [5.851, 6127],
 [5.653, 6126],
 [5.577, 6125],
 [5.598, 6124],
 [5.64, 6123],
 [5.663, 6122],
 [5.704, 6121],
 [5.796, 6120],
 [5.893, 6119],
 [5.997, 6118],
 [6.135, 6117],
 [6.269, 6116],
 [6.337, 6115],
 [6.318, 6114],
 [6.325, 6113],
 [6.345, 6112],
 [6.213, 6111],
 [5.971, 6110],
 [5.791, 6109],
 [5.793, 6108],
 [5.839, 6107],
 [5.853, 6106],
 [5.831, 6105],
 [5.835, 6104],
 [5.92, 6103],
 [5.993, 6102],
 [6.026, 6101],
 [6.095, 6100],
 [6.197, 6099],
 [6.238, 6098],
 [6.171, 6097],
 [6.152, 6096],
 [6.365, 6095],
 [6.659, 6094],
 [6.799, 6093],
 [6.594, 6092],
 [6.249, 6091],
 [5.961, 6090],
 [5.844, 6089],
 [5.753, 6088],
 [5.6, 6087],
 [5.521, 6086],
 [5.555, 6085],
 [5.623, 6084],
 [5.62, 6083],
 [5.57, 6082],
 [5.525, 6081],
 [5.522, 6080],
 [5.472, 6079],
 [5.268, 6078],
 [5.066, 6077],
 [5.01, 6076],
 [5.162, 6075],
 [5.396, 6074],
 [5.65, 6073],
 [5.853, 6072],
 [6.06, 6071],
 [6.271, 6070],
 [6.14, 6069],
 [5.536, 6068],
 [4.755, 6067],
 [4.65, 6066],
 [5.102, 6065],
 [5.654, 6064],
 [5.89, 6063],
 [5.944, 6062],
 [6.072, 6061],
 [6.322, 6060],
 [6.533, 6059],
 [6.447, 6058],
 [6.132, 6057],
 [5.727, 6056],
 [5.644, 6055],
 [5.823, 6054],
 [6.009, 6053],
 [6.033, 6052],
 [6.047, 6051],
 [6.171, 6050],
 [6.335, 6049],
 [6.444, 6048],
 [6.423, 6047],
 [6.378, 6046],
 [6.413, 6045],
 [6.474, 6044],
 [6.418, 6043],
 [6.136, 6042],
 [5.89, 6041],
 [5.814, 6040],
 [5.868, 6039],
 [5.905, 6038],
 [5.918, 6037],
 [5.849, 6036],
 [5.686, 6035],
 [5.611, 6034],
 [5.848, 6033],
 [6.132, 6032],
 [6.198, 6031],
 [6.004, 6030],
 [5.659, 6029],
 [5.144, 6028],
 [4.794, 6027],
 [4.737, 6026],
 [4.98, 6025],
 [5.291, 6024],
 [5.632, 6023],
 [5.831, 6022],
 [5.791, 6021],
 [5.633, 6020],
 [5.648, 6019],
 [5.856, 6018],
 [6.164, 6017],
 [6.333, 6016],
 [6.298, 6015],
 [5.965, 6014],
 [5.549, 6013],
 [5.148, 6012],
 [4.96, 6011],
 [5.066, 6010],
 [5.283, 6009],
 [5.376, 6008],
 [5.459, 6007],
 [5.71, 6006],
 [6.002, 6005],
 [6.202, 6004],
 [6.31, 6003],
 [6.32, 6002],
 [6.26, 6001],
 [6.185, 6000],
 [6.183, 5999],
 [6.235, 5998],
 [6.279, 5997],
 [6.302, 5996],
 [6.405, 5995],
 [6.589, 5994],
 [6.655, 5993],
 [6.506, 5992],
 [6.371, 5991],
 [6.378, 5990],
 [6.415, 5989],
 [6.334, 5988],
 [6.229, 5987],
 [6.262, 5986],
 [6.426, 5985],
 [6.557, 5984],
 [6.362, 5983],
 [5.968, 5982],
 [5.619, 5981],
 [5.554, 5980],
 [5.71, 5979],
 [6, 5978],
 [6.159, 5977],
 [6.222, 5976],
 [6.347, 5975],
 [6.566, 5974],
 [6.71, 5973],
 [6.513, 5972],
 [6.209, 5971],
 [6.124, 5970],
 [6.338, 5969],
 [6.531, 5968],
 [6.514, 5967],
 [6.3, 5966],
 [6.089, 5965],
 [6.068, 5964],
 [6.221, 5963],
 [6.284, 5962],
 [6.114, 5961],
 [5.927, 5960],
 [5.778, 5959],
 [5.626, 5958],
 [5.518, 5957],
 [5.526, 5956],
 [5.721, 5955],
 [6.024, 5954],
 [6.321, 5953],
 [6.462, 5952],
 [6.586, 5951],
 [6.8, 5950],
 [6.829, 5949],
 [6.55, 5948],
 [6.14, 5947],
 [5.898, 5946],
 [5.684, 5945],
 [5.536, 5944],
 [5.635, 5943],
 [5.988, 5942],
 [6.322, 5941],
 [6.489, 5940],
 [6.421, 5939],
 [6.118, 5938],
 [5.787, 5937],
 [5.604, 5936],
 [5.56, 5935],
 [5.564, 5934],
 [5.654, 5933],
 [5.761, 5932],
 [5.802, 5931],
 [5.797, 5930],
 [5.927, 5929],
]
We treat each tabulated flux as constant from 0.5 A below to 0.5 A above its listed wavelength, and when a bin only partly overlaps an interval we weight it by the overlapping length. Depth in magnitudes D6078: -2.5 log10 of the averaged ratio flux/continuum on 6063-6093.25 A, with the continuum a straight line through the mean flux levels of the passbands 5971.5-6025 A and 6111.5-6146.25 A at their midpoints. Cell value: 0.06 mag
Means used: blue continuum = 6.03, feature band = 5.62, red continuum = 5.86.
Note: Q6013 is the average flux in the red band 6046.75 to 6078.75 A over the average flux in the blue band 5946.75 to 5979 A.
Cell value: 0.93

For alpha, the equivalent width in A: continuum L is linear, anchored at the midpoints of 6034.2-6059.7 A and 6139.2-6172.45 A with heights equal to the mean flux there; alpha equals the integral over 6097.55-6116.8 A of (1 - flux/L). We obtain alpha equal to -0.53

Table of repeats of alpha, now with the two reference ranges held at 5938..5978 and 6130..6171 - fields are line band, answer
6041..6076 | 0.2 A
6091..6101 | -0.8 A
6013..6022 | 0.2 A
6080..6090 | 0.4 A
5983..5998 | -0.7 A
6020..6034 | 1.1 A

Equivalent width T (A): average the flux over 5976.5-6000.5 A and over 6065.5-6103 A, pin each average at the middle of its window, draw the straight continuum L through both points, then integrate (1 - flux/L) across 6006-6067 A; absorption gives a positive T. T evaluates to 2.1 A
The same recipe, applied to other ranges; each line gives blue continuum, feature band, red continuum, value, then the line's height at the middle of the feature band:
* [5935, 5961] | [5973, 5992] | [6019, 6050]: -0.8 A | 5.96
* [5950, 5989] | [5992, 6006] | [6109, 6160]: -0.4 A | 6.11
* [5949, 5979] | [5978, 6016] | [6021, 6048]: -0.1 A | 6.02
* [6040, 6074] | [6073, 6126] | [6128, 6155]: 0.2 A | 5.89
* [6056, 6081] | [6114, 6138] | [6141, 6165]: -0.8 A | 5.74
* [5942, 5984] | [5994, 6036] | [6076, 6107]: 1.7 A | 6.03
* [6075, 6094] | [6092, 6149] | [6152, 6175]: -2.1 A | 5.74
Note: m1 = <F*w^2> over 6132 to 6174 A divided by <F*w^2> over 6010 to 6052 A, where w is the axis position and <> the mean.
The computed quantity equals 1.03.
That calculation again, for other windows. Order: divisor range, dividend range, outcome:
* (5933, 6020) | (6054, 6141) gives 1.00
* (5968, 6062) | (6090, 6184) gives 1.02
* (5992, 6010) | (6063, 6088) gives 0.93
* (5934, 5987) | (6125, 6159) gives 1.01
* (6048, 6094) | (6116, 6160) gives 1.03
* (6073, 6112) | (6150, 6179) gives 1.02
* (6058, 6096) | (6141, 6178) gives 1.04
